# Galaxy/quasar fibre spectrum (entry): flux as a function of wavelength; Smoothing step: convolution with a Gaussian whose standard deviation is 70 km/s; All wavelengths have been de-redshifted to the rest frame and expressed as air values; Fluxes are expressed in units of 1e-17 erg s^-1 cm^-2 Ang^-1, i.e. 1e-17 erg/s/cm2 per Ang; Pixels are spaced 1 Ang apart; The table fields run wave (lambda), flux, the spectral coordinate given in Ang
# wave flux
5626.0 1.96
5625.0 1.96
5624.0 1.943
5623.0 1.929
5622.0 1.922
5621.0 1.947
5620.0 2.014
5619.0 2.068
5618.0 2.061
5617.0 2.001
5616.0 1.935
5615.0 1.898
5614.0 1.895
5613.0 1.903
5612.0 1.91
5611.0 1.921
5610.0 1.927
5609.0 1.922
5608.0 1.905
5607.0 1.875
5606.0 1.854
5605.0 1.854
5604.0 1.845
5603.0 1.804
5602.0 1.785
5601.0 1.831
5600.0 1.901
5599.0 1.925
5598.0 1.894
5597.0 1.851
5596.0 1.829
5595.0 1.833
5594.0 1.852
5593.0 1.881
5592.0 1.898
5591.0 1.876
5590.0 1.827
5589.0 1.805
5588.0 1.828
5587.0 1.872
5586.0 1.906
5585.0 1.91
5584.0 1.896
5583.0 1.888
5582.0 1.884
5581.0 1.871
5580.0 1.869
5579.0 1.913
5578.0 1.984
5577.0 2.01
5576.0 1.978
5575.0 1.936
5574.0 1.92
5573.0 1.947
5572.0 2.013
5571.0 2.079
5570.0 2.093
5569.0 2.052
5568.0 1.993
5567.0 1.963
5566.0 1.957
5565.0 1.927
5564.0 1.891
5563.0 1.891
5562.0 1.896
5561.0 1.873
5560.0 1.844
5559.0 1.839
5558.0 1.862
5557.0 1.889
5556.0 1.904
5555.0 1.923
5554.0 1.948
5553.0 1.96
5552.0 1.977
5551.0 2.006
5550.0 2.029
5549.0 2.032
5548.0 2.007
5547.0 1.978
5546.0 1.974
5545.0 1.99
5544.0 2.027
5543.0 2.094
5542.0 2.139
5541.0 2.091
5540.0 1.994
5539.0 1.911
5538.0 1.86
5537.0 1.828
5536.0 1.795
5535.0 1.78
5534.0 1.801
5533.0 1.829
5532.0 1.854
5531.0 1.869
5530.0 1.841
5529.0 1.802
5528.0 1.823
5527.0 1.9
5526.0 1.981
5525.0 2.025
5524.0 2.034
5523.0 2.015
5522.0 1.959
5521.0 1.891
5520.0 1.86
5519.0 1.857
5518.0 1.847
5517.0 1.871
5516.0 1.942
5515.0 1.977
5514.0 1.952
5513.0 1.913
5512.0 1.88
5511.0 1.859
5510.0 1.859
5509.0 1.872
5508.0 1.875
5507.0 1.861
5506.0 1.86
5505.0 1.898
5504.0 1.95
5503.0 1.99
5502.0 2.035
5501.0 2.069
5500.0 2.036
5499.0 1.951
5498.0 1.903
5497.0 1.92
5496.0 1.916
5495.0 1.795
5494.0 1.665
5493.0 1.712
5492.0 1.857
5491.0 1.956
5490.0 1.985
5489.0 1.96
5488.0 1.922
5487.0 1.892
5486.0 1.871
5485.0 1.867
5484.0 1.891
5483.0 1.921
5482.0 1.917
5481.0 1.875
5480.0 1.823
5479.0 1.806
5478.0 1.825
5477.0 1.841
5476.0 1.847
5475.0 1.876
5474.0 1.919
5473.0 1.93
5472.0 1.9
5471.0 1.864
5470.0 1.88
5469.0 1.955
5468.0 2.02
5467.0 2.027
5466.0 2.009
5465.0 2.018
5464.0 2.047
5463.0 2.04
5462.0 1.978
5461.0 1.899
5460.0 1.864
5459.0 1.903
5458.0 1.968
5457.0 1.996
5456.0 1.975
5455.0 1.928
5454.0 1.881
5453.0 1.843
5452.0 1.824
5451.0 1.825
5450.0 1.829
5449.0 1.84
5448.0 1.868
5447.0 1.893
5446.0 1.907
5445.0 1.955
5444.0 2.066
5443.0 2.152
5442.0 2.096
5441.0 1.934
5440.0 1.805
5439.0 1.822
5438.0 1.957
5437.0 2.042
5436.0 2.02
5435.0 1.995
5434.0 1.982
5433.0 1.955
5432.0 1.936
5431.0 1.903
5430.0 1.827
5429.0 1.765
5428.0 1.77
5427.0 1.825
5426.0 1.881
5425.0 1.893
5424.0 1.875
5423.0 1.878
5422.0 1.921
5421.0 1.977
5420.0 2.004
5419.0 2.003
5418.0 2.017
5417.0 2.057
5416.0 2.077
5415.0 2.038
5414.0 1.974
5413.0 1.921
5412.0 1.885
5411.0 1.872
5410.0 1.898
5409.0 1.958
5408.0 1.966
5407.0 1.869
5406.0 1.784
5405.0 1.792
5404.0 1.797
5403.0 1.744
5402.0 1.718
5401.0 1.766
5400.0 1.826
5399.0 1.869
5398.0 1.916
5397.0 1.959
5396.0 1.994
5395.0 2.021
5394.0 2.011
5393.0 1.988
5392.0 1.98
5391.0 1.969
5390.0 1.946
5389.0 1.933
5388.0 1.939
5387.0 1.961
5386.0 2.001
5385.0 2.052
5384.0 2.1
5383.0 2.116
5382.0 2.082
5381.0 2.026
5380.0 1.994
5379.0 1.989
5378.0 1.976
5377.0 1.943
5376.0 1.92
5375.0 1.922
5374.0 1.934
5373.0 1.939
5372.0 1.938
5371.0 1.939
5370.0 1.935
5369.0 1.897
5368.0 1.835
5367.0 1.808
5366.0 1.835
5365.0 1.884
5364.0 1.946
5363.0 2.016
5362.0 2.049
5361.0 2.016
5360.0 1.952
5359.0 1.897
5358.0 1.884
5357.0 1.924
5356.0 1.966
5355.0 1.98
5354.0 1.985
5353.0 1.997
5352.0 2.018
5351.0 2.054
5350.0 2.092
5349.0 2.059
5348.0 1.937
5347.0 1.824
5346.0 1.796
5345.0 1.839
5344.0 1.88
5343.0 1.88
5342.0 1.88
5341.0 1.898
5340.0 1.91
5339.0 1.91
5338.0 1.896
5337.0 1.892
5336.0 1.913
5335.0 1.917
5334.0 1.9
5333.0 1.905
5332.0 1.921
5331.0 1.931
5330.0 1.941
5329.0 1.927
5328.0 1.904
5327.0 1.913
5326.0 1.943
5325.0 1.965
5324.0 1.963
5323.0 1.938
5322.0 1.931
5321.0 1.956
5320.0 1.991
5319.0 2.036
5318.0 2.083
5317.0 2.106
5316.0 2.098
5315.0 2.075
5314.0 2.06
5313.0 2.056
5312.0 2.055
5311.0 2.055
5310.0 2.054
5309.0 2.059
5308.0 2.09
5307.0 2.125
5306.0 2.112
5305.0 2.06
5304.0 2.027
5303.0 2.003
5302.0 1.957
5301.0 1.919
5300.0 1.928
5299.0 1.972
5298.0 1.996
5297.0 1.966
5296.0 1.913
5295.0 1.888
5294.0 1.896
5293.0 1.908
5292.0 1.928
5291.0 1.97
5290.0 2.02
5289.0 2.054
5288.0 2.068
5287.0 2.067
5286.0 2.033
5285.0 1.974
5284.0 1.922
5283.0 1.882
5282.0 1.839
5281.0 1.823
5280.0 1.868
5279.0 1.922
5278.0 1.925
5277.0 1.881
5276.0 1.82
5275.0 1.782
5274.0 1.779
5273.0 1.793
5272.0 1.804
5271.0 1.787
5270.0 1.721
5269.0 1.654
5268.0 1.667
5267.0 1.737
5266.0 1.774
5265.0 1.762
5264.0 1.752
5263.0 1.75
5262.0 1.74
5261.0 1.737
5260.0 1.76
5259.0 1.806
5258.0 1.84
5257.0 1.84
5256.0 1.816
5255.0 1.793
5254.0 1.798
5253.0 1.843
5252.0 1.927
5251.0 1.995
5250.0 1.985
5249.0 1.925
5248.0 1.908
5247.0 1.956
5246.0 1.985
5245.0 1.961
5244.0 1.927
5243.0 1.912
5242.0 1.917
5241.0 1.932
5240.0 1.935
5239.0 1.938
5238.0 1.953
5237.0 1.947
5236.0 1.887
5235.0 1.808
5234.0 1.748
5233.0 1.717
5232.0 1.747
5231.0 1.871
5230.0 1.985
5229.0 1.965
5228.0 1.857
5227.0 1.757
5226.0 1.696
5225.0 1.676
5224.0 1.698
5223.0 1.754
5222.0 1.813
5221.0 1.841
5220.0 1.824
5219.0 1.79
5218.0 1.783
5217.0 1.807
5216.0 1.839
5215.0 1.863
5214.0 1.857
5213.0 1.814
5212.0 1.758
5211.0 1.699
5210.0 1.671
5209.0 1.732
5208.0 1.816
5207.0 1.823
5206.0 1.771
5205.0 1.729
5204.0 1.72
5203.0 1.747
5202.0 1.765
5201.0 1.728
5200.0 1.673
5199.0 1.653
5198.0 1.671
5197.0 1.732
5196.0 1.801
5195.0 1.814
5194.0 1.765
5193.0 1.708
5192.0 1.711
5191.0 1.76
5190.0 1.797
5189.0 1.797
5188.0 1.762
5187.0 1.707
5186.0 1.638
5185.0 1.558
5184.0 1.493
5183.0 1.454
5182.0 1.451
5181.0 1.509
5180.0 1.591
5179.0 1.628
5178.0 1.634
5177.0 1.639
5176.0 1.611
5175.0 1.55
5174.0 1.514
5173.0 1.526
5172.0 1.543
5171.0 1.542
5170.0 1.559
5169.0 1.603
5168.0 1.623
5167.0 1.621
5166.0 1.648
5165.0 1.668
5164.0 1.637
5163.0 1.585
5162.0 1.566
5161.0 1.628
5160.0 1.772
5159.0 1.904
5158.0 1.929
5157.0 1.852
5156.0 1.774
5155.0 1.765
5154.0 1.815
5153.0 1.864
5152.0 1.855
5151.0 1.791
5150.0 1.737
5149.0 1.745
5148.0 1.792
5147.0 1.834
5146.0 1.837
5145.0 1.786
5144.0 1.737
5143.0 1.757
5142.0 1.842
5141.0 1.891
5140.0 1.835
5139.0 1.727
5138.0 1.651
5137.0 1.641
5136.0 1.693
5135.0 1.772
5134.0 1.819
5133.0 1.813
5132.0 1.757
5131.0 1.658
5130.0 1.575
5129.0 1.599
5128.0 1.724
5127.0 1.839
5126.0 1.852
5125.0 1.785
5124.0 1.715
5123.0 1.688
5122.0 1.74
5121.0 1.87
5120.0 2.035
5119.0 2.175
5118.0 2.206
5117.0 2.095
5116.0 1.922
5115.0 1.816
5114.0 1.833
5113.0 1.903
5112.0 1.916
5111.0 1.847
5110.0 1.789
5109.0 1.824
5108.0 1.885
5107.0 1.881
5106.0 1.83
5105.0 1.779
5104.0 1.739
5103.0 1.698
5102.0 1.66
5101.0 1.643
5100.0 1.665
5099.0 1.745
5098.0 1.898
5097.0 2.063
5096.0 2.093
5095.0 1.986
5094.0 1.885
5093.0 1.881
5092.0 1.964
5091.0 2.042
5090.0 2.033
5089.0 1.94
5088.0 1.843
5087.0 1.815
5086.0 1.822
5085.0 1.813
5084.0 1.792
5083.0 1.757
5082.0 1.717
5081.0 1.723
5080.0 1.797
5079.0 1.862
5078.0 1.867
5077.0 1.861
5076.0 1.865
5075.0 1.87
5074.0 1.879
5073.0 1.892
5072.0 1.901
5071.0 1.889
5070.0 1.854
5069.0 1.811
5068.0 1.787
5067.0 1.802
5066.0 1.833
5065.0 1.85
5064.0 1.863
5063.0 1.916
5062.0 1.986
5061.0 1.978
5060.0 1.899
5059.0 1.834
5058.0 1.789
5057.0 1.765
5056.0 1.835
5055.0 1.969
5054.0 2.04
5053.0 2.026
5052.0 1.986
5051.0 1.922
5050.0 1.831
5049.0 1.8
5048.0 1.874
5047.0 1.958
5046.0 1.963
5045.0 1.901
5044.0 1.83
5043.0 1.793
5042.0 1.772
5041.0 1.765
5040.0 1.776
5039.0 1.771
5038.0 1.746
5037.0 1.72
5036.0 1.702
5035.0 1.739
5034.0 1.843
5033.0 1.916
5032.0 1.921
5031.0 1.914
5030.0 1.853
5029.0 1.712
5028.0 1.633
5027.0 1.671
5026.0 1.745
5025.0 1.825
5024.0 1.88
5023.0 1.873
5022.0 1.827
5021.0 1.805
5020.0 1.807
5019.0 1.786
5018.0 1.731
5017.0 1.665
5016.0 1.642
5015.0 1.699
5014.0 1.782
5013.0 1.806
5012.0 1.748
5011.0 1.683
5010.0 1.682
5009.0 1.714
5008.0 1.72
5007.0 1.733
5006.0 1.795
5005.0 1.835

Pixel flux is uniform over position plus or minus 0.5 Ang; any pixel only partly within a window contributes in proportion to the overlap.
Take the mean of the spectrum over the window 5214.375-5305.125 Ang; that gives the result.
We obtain 1.87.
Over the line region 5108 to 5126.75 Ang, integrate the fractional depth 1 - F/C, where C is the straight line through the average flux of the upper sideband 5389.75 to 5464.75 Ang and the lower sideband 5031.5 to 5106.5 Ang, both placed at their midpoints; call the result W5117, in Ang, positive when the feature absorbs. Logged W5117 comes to -0.3 Ang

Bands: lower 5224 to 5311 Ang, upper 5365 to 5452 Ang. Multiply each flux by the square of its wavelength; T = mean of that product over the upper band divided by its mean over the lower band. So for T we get 1.08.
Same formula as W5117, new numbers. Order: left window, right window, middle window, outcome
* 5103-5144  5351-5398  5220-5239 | 0.6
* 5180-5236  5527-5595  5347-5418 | -4.4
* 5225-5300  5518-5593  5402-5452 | -0.4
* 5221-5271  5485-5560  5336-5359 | -0.8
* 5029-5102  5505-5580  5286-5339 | -2.5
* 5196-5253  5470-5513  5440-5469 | -1.0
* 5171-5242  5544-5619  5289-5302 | -1.2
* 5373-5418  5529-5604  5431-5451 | -0.1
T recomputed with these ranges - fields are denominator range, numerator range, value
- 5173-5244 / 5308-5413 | 1.18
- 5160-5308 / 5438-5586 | 1.18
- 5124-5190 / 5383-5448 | 1.26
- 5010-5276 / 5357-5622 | 1.22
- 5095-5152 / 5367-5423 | 1.19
